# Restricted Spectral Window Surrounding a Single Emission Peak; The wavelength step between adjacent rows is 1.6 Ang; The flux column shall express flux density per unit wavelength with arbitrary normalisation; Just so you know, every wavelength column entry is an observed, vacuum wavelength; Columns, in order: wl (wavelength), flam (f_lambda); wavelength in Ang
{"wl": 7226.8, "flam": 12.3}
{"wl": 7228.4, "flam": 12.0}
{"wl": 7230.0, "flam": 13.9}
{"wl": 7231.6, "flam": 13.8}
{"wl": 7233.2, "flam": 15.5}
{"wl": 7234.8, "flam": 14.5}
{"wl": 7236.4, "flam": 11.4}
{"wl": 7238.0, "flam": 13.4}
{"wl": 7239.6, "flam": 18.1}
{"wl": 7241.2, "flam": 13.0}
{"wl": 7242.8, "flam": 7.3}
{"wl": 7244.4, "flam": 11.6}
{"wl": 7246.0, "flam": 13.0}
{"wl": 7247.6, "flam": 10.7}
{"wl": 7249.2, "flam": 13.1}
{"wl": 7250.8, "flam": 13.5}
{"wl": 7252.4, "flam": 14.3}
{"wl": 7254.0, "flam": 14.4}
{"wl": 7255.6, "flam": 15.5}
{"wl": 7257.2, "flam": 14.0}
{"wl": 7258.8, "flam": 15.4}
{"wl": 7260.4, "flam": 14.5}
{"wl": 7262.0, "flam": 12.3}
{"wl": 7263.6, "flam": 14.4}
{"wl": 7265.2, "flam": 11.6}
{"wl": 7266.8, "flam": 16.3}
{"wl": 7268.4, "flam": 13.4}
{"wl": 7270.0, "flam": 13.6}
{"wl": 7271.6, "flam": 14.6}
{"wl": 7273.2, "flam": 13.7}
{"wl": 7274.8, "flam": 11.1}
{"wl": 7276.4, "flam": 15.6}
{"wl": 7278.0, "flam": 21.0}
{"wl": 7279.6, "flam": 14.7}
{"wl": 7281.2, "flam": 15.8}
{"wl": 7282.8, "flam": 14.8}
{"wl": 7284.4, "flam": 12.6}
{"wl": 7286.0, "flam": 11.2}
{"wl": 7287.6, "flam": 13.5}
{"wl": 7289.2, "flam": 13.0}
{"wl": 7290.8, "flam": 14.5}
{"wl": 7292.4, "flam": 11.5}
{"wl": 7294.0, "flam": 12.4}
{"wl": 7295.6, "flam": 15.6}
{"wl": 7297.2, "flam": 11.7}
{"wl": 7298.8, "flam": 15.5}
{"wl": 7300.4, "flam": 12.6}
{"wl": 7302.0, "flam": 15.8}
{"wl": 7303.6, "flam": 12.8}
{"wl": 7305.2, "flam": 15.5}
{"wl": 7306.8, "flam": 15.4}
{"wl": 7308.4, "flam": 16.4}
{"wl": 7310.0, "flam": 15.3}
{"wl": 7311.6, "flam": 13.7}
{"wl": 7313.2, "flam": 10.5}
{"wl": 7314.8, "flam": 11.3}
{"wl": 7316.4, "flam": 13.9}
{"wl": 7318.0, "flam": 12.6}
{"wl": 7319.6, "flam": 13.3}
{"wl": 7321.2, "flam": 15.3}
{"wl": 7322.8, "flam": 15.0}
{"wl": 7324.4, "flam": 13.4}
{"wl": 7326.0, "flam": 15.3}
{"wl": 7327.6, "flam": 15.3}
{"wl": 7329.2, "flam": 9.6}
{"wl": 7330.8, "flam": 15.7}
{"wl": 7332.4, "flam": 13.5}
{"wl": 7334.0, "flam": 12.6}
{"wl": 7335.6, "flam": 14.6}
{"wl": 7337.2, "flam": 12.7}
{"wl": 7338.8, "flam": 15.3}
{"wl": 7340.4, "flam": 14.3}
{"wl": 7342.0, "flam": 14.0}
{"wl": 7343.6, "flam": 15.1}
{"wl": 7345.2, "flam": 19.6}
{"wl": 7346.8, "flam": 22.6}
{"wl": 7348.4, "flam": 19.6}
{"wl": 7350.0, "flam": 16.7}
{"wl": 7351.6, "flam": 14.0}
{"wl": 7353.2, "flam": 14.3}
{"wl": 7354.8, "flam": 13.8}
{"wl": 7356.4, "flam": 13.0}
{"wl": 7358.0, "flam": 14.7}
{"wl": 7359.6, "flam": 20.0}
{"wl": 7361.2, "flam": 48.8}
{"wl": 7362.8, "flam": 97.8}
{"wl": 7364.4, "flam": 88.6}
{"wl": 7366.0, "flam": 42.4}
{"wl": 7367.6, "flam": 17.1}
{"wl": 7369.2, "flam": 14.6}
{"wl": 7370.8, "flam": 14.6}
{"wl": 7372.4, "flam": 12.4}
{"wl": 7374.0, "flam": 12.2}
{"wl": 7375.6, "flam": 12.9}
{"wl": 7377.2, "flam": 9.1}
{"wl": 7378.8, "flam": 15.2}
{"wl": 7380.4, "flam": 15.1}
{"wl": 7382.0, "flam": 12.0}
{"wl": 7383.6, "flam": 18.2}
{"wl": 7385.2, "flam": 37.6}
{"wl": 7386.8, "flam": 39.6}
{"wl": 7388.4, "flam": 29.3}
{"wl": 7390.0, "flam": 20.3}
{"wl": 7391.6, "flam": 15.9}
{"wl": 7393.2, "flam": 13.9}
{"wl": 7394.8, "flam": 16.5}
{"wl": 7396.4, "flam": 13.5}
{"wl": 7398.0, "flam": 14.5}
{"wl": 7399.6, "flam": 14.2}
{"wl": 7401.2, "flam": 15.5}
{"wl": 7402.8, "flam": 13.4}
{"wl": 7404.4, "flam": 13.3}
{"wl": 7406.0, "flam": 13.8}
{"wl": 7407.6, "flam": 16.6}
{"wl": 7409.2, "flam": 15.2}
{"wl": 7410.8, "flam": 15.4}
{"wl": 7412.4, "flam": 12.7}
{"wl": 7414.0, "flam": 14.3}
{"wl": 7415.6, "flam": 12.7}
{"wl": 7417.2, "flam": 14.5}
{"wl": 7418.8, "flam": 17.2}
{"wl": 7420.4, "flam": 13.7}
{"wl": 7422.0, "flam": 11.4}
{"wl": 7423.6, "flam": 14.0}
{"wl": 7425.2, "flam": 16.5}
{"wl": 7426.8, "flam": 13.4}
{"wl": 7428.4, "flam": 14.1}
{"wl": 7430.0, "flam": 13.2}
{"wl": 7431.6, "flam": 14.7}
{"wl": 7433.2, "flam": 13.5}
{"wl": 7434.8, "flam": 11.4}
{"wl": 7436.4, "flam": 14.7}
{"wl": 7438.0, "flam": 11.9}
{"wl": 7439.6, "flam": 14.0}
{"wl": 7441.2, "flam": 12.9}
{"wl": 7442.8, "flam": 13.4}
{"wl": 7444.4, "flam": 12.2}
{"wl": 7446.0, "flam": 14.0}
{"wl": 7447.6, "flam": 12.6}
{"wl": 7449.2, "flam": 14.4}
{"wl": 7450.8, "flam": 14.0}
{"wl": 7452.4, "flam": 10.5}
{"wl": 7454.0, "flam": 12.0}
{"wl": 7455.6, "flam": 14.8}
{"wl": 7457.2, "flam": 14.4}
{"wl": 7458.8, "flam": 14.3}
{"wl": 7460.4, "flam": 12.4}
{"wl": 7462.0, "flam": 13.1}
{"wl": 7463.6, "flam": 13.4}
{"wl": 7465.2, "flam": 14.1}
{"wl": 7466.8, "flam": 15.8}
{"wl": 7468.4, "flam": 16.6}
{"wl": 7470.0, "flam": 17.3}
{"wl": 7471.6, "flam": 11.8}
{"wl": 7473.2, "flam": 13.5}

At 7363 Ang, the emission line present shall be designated H-alpha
